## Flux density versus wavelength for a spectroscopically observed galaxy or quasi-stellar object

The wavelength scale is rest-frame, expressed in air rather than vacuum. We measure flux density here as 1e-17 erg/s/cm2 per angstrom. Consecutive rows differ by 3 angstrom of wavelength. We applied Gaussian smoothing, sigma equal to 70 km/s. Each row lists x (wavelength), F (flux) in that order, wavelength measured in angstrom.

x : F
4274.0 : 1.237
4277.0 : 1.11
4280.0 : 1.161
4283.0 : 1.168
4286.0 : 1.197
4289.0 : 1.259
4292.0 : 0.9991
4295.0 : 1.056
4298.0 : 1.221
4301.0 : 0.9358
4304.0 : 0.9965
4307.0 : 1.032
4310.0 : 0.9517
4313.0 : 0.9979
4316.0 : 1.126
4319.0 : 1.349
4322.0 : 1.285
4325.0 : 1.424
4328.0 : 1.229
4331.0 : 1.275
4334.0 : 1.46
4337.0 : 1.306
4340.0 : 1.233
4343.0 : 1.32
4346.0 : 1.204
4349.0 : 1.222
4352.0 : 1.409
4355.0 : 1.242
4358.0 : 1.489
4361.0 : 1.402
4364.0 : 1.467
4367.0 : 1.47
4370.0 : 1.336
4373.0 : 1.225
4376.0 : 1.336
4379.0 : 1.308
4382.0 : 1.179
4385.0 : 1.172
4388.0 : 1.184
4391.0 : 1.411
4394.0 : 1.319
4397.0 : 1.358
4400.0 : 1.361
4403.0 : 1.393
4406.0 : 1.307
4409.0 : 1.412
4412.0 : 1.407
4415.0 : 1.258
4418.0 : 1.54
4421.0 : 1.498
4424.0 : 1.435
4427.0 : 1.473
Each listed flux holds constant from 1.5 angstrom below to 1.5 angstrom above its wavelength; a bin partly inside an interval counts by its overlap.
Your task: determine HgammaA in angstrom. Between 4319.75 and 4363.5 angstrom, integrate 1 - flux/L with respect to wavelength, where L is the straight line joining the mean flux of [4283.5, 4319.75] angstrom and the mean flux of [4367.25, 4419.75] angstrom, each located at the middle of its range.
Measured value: -4.8 angstrom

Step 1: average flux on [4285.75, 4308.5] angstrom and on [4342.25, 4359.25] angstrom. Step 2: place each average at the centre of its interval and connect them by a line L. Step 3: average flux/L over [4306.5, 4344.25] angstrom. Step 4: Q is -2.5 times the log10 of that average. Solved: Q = -0.03 mag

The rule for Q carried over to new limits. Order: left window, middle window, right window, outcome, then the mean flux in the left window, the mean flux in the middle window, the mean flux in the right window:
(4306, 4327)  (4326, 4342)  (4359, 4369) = -0.03 mag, 1.17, 1.31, 1.44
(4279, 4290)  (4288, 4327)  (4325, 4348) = 0.11 mag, 1.2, 1.13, 1.3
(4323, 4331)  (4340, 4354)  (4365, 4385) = 0.02 mag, 1.31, 1.28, 1.3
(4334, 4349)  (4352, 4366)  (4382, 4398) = -0.10 mag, 1.28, 1.4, 1.28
